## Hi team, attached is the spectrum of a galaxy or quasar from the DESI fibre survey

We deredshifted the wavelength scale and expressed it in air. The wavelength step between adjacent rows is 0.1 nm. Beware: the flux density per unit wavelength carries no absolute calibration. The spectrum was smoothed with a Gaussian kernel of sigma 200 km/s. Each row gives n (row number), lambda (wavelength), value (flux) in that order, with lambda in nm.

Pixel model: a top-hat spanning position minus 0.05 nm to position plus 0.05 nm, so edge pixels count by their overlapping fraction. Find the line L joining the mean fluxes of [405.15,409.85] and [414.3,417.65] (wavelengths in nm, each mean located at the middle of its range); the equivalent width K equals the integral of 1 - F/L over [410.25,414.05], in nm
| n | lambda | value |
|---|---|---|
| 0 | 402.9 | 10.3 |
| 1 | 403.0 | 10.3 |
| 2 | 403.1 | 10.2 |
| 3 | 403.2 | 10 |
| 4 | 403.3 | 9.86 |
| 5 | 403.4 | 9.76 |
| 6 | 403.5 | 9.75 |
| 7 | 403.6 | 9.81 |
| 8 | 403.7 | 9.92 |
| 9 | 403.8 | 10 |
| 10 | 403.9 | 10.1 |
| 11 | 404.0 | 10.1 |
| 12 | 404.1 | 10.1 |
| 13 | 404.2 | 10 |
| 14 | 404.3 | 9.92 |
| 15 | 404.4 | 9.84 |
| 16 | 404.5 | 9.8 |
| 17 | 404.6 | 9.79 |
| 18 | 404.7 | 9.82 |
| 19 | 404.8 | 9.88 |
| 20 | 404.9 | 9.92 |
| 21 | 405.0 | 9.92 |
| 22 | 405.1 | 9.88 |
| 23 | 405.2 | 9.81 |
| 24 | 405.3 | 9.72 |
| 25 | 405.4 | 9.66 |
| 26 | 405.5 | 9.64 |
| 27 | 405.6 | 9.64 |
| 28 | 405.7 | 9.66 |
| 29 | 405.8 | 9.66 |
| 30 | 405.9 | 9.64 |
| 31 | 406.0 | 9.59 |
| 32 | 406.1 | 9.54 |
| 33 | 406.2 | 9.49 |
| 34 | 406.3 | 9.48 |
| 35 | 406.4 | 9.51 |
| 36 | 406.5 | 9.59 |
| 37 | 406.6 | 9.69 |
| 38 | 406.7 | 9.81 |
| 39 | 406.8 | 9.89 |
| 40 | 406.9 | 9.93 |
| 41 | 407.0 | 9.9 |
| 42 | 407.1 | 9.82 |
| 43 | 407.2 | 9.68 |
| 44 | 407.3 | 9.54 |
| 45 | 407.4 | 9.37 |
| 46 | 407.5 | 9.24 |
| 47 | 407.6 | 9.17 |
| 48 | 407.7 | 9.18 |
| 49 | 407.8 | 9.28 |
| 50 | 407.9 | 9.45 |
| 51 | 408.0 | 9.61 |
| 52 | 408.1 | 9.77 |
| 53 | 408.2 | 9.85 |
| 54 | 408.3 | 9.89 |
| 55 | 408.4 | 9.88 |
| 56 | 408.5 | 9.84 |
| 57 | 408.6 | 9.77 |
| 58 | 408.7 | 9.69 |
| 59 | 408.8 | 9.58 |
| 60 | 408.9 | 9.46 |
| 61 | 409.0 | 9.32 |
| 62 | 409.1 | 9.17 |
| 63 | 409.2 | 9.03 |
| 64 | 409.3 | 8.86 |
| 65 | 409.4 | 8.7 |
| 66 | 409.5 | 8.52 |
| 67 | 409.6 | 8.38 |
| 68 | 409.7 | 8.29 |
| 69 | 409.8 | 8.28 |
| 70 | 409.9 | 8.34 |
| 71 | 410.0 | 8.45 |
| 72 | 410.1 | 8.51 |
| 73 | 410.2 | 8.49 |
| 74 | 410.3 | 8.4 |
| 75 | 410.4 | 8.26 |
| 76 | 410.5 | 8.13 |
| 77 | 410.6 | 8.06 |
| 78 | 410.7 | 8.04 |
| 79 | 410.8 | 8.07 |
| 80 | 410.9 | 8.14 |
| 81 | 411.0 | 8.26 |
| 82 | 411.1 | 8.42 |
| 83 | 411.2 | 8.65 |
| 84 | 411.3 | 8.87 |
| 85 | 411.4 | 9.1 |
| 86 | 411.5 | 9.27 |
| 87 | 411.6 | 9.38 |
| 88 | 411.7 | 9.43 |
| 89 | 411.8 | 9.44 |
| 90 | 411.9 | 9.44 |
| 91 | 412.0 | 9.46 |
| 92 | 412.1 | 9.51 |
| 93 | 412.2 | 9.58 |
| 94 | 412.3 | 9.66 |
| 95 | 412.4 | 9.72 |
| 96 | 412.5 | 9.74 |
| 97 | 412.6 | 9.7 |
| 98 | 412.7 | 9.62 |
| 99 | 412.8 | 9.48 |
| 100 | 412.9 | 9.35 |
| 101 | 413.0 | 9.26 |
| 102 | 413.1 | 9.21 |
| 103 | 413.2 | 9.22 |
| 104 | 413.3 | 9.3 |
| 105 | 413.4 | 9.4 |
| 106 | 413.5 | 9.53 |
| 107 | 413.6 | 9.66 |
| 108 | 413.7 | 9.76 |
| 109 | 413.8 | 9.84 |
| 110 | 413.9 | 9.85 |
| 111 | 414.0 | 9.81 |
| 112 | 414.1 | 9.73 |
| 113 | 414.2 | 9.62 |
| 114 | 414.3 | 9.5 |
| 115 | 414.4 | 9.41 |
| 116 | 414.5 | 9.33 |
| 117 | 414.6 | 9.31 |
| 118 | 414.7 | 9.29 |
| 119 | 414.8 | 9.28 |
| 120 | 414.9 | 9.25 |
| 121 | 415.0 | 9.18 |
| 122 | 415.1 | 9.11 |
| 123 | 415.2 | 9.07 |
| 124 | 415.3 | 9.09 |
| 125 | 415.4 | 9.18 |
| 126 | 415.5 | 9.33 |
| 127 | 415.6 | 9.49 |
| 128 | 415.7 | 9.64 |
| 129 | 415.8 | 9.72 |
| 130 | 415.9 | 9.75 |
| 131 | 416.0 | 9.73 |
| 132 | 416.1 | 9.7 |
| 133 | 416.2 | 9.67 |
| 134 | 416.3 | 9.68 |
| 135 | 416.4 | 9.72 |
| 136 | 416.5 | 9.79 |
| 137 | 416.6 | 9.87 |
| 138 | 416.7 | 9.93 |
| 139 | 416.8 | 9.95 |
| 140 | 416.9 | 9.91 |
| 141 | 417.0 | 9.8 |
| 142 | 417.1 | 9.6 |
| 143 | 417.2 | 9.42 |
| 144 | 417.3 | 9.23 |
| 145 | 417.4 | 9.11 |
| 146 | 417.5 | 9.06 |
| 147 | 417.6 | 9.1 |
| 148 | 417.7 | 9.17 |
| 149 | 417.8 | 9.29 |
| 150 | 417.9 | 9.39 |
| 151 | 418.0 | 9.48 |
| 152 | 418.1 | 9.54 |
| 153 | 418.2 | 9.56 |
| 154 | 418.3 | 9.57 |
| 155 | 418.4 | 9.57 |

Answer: 0.12 nm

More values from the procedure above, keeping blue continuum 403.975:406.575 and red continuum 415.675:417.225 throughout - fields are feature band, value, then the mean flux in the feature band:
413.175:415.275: 0.06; 9.45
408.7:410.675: 0.22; 8.66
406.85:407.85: 0.02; 9.51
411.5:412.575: 0.02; 9.53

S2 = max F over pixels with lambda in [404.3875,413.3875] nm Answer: 9.93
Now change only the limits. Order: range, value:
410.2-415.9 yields 9.85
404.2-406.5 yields 9.92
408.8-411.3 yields 9.58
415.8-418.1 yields 9.95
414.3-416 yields 9.75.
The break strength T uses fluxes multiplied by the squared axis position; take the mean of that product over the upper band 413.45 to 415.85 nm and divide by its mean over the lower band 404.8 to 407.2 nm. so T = 1.02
